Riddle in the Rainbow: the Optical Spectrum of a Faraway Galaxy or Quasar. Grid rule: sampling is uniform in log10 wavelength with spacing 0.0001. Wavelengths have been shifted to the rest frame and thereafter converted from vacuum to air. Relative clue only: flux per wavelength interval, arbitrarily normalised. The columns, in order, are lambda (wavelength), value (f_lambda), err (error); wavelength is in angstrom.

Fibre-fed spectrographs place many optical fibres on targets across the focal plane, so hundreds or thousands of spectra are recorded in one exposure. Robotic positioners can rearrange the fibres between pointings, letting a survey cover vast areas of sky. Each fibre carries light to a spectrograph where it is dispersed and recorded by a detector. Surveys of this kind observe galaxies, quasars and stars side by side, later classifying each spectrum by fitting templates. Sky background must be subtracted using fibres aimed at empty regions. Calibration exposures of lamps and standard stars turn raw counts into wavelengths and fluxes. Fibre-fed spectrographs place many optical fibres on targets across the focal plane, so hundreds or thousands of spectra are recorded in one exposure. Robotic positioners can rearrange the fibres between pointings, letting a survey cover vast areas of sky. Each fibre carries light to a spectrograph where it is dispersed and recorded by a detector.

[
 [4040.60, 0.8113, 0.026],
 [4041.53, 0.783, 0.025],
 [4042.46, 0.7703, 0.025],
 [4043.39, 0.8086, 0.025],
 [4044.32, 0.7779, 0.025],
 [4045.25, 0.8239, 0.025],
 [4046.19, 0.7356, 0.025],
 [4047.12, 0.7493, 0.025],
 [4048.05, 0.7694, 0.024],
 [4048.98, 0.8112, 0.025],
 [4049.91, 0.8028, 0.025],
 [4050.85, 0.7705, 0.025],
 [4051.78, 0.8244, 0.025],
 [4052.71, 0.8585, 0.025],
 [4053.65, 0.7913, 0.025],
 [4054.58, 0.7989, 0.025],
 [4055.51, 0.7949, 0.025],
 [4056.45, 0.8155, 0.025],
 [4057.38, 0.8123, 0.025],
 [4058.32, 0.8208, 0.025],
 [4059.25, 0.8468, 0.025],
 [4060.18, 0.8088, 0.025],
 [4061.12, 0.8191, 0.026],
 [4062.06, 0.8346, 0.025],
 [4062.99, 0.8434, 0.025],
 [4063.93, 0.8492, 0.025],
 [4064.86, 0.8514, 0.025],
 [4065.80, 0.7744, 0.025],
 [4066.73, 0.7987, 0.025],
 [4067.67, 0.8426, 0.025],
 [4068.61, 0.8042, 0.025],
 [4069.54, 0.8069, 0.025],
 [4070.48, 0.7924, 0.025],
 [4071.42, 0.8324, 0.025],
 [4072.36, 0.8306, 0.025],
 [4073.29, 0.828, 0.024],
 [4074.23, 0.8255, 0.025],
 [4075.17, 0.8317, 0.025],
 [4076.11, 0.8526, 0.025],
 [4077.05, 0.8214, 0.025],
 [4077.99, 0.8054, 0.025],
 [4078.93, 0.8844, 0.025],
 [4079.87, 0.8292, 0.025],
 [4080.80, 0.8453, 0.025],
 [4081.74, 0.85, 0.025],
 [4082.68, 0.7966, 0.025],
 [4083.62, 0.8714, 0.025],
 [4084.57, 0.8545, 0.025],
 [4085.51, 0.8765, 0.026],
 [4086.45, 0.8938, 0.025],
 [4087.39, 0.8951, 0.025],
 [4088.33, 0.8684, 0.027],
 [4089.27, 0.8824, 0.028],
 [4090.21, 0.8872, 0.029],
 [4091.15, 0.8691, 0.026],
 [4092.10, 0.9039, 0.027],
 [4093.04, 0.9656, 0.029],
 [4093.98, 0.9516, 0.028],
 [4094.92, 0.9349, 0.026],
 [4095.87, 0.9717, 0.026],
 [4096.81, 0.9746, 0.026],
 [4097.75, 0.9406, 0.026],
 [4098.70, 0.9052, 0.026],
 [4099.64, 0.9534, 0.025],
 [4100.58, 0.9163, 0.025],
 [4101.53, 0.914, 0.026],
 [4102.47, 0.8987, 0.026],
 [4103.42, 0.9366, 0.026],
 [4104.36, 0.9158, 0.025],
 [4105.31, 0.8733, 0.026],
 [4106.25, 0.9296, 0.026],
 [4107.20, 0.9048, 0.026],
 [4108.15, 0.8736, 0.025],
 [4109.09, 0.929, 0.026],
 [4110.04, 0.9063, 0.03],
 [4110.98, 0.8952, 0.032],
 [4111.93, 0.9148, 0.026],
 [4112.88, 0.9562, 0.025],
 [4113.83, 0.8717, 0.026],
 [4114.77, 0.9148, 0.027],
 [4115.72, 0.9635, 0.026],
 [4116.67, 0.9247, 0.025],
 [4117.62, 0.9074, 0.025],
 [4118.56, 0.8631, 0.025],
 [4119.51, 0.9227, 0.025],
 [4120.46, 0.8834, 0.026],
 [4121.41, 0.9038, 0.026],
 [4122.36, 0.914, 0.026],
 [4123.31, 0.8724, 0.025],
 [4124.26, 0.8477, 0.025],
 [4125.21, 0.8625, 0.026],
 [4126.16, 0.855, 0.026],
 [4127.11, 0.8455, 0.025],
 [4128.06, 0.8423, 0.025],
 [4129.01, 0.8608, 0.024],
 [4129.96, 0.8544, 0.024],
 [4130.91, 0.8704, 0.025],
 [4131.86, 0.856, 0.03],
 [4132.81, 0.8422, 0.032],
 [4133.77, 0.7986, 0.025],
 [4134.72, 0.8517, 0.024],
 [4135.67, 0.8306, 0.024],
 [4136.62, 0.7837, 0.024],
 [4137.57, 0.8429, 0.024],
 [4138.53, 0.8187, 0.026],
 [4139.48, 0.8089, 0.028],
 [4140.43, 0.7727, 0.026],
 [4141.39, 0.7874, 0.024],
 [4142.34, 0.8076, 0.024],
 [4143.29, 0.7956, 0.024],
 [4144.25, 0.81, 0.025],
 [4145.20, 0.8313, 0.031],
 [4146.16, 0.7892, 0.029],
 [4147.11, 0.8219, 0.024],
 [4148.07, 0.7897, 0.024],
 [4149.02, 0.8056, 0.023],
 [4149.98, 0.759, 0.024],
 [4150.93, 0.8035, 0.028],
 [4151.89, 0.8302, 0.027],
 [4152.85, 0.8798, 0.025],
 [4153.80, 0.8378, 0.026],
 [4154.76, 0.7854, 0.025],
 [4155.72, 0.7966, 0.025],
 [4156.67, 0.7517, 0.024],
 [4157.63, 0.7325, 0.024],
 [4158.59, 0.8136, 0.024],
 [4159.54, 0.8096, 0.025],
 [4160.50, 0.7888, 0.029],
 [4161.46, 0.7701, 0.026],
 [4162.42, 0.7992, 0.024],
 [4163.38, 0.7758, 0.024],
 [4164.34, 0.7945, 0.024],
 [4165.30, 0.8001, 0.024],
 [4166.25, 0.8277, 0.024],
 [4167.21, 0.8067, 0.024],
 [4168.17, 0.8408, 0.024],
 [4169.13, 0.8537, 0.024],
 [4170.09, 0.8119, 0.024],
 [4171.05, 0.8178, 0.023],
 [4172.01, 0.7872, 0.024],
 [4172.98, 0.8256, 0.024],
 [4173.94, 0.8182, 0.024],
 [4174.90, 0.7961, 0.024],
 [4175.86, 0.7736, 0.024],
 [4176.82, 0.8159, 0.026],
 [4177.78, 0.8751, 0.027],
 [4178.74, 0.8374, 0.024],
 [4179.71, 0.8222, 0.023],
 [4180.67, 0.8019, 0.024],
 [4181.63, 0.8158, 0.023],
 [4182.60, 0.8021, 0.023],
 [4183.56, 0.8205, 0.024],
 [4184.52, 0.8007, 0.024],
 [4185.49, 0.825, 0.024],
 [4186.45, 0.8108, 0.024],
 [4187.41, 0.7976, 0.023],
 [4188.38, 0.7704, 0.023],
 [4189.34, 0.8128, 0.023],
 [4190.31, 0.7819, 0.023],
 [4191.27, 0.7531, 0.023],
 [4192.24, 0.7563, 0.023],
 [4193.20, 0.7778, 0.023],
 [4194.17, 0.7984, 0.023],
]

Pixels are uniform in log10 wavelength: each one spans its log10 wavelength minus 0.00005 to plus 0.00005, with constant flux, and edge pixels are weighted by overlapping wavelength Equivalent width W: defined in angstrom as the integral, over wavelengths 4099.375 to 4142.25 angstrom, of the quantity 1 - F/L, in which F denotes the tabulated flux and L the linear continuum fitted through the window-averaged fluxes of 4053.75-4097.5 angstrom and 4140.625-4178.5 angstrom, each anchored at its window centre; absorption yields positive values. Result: -2.57 angstrom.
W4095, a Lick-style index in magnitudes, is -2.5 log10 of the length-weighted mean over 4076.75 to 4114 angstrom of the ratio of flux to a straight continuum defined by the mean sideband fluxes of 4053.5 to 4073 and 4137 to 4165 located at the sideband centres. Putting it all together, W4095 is -0.109 mag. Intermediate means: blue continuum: 0.818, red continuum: 0.8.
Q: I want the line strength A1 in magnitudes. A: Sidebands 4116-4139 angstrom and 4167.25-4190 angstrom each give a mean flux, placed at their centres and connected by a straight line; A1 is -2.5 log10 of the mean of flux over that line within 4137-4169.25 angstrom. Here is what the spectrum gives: 0.045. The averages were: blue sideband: 0.861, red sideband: 0.814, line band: 0.804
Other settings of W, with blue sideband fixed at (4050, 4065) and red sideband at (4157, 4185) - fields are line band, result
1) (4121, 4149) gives -0.7 angstrom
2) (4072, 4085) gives -0.3 angstrom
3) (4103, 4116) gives -1.6 angstrom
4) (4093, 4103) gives -1.5 angstrom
